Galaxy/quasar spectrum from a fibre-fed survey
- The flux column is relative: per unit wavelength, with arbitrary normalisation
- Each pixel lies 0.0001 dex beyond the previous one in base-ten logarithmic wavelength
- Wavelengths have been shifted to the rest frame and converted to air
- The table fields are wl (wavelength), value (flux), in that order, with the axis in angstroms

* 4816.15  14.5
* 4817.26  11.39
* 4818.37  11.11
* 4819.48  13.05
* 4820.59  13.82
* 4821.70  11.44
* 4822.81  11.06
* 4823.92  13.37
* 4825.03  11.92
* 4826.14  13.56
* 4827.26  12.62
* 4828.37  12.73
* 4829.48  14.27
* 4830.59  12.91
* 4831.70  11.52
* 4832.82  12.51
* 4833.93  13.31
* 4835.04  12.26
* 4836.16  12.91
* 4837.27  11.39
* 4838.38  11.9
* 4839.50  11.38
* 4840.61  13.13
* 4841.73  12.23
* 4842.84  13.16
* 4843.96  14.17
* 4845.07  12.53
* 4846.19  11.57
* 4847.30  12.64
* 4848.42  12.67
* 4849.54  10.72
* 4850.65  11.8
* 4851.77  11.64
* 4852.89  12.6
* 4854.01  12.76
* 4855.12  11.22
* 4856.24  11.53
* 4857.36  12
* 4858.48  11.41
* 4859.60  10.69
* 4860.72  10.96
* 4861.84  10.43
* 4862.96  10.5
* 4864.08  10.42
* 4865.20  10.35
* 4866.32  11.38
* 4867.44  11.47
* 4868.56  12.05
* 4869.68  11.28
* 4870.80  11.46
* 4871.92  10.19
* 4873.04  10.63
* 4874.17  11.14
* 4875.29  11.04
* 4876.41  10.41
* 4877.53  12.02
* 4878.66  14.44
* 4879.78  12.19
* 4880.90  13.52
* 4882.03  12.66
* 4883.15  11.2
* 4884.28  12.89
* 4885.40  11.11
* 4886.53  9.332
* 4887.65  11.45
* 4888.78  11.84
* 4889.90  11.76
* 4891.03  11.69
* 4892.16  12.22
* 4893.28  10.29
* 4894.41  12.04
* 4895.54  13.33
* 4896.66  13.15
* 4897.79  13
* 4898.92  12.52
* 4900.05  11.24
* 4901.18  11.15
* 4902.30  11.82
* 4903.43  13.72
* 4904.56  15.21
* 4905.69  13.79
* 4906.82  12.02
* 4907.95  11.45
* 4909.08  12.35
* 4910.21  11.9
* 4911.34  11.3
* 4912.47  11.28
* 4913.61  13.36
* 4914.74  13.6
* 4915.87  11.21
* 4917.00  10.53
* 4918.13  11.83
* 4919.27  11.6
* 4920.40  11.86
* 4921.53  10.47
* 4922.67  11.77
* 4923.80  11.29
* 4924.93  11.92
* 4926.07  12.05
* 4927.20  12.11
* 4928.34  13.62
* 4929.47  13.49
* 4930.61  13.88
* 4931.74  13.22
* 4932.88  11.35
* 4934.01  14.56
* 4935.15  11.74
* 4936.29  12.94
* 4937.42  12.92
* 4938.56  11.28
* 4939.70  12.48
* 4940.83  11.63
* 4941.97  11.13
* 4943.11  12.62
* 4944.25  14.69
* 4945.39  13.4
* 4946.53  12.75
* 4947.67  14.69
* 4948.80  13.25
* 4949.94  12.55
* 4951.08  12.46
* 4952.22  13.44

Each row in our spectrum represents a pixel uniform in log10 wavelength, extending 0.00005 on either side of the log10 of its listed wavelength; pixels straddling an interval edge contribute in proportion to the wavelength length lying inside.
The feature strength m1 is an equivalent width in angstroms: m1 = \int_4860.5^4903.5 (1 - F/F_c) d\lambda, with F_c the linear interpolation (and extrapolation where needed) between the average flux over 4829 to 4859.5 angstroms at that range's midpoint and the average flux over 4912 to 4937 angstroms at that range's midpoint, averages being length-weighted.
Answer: 2.2 angstroms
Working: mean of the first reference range 12.3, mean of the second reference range 12.3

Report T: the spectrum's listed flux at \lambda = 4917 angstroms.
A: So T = 10.53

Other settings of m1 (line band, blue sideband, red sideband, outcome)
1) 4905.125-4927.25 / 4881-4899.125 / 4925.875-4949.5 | 1.0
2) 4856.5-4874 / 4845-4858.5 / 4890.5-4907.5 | 1.5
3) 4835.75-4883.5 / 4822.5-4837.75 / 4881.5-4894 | 1.1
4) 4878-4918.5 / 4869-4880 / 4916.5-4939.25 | -1.3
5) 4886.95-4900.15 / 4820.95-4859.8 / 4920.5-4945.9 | 0.4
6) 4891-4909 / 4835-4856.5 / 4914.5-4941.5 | -0.3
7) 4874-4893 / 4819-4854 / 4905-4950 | 1.0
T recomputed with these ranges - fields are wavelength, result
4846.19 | 11.57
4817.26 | 11.39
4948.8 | 13.25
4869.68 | 11.28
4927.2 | 12.11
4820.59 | 13.82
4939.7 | 12.48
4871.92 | 10.19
